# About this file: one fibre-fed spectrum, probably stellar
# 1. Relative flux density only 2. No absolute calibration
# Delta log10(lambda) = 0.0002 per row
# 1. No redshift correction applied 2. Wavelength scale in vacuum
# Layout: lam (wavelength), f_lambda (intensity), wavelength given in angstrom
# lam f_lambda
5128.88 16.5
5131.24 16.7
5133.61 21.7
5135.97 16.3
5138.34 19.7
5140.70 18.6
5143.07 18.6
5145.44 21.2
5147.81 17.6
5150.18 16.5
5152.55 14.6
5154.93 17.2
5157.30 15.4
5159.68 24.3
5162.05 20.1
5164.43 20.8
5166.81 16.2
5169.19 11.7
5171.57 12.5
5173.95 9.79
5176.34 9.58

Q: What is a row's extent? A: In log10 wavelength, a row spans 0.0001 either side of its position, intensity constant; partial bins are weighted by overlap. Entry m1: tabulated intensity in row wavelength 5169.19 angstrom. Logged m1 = 11.7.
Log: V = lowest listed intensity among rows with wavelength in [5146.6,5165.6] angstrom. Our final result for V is 14.6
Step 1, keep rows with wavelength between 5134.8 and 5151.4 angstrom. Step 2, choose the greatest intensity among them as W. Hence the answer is 21.2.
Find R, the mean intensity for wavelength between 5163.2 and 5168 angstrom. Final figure 18.5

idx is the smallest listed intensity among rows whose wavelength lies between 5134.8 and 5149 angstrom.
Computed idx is 16.3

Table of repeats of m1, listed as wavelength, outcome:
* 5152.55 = 14.6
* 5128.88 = 16.5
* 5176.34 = 9.58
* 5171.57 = 12.5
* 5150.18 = 16.5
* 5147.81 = 17.6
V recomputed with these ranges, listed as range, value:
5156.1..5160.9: 15.4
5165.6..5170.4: 11.7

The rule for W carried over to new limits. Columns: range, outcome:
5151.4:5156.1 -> 17.2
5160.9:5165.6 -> 20.8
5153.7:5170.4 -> 24.3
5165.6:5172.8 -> 16.2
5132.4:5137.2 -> 21.7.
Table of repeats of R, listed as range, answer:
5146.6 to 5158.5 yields 16.3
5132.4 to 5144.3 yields 19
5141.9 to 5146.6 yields 19.9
